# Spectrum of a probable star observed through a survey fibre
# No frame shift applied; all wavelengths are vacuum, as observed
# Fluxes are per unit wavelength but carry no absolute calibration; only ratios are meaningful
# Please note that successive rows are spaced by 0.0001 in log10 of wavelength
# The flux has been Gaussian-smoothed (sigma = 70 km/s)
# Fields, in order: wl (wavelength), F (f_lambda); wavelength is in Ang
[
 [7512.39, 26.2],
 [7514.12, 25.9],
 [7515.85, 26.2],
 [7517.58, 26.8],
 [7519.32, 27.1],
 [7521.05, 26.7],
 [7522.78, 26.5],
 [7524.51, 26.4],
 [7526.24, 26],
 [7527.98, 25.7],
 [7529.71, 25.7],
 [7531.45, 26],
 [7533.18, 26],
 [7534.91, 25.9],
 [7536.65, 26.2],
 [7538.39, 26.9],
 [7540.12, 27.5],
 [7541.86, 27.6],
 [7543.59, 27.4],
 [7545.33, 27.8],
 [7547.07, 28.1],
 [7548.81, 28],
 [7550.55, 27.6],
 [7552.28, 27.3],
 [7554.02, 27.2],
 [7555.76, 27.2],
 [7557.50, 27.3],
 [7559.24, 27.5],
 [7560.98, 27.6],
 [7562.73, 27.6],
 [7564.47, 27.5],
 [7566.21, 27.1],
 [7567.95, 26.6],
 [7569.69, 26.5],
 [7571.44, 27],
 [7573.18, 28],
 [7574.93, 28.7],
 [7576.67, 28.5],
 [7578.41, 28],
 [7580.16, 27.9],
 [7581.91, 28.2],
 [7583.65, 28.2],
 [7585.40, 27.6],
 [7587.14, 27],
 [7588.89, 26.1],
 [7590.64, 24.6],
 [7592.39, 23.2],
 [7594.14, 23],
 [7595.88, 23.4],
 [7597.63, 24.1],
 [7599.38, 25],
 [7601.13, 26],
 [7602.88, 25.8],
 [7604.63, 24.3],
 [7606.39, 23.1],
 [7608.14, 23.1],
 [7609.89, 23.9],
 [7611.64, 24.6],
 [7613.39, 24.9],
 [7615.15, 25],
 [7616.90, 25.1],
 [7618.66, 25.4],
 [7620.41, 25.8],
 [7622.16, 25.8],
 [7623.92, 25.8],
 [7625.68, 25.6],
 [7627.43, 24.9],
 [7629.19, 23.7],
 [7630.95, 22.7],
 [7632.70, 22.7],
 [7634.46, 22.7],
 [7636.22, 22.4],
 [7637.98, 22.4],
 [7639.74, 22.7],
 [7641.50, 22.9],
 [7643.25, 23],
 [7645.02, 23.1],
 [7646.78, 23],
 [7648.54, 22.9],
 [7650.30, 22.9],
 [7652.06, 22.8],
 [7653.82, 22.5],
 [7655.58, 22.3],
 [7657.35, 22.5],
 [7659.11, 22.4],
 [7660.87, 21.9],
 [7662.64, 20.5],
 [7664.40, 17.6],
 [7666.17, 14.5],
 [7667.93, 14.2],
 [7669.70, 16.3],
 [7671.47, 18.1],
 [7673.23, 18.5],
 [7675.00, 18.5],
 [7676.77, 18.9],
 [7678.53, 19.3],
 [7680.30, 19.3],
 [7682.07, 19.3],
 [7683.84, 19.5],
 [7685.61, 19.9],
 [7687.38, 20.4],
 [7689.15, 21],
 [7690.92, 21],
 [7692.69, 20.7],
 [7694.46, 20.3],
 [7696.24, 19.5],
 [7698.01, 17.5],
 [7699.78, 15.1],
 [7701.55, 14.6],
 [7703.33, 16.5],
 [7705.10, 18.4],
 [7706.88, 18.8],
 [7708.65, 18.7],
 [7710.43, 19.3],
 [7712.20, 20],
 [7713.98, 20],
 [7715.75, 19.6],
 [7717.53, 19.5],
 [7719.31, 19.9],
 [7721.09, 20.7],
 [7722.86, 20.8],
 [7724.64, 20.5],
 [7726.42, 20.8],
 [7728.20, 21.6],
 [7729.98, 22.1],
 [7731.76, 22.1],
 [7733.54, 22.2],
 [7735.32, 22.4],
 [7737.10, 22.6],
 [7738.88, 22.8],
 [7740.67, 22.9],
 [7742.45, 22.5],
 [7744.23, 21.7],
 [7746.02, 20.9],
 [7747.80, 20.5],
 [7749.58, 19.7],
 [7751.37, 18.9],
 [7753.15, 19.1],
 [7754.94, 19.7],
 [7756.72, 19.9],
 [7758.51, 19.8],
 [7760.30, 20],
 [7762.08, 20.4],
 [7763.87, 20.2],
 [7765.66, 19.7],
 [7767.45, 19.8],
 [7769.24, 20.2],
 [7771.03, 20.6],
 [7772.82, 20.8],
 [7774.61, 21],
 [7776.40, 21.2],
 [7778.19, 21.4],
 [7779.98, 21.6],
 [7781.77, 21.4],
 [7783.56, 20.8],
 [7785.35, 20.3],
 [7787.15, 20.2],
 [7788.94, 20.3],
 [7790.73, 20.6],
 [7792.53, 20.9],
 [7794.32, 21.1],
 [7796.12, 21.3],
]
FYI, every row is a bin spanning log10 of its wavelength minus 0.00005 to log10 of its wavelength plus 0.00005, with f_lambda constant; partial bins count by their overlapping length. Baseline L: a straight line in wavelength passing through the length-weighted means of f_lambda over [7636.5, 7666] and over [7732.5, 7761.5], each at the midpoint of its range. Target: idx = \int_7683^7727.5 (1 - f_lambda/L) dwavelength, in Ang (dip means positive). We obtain 4.37 Ang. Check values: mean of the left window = 22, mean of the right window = 21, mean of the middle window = 19.3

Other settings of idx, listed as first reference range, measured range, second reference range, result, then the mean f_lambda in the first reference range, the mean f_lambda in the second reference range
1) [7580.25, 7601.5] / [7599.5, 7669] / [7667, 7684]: -3.9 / 25.6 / 18.1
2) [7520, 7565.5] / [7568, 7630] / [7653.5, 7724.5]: -4.4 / 27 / 19.2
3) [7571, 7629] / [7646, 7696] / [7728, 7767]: 7.2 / 25.6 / 21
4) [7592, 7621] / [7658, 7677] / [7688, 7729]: 2.7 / 24.5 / 19.3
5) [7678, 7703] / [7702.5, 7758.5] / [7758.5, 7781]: -1.9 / 19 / 20.5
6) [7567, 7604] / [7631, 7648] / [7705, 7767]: 1.0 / 26.3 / 20.6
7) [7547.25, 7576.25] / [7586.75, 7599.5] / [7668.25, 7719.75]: 0.5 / 27.5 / 18.8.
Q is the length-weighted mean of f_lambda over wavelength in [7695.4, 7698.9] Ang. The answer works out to 18.5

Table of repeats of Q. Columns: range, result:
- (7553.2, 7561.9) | 27.3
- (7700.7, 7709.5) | 17.4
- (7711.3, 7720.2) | 19.8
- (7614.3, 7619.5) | 25.2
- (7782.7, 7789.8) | 20.4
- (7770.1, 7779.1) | 21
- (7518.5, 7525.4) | 26.7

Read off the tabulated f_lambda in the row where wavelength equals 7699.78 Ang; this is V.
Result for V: 15.1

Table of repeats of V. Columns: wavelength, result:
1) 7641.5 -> 22.9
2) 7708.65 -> 18.7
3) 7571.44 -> 27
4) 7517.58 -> 26.8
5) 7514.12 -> 25.9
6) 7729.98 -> 22.1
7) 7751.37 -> 18.9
